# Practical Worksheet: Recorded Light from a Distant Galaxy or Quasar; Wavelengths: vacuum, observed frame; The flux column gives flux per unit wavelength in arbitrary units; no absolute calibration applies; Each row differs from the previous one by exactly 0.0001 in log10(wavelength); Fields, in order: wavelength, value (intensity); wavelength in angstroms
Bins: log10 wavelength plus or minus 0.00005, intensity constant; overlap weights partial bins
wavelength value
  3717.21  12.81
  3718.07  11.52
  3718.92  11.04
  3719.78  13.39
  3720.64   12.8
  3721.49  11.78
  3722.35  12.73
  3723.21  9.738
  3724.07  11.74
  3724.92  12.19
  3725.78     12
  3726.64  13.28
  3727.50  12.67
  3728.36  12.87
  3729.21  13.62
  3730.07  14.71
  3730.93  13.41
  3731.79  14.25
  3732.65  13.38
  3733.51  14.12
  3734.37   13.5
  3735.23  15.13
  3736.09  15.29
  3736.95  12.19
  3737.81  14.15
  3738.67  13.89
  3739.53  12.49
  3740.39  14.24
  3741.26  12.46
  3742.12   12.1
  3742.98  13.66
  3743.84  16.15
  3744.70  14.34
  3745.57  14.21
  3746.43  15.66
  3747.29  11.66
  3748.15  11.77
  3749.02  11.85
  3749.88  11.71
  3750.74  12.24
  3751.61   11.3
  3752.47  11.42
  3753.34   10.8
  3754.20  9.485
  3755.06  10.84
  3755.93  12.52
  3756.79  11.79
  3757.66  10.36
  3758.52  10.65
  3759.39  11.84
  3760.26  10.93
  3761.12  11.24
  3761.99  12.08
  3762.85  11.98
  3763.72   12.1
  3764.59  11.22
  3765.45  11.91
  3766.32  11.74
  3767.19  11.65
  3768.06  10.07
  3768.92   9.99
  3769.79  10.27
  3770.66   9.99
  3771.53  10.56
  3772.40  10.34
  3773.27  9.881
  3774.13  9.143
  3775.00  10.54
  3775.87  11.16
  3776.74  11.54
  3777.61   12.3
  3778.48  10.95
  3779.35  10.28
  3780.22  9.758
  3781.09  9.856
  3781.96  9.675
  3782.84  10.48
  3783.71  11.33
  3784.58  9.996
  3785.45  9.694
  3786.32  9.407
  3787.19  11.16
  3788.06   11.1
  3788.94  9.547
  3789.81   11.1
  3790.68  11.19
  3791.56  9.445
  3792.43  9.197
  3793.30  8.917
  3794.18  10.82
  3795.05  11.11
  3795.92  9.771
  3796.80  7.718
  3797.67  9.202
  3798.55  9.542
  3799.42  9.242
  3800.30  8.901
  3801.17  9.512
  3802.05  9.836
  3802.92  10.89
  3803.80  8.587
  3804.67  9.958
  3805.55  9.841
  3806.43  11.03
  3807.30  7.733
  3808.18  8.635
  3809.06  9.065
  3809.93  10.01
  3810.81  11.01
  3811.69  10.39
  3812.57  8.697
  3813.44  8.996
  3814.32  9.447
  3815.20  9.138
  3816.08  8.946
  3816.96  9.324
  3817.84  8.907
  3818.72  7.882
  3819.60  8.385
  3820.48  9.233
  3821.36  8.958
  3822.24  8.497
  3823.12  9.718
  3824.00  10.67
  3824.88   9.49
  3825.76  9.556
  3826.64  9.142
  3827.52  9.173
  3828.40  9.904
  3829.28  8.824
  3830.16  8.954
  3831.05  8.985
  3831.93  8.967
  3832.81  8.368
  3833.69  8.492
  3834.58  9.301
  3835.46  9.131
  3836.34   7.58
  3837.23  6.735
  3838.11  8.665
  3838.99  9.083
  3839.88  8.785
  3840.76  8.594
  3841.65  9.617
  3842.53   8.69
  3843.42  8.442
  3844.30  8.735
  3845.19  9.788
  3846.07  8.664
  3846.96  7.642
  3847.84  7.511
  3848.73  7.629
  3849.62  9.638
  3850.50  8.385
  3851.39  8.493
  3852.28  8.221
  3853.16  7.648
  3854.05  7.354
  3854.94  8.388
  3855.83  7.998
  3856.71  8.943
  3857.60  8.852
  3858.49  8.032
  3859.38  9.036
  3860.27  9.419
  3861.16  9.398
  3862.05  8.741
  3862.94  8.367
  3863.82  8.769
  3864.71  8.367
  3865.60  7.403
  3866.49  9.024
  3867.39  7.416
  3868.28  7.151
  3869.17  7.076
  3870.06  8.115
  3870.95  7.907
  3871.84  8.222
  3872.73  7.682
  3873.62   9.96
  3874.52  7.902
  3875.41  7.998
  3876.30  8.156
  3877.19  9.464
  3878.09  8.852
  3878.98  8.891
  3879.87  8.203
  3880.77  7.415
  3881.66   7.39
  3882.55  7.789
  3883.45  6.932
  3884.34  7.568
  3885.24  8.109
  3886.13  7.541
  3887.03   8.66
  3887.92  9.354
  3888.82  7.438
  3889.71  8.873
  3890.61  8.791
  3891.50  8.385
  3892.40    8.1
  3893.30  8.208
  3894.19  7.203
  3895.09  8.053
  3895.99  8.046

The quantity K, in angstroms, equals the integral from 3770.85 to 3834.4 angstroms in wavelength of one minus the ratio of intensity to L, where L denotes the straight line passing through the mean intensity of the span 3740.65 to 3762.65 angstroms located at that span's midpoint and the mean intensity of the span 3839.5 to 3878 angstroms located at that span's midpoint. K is 4.1 angstroms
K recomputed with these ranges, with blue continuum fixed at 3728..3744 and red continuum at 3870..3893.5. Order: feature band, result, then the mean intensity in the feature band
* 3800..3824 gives 3.4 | 9.34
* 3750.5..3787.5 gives 4.9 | 10.8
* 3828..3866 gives 3.8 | 8.57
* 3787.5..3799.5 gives 1.7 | 9.88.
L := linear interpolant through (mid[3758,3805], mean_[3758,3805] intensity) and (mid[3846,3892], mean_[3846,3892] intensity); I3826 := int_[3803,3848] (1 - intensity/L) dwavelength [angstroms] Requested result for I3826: 1.3 angstroms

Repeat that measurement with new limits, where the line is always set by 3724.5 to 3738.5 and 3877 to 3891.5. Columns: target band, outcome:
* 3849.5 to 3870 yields 1.6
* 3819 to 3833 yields 1.4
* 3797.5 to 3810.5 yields 1.8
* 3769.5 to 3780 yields 1.3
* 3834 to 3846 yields 1.3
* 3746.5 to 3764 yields 1.7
